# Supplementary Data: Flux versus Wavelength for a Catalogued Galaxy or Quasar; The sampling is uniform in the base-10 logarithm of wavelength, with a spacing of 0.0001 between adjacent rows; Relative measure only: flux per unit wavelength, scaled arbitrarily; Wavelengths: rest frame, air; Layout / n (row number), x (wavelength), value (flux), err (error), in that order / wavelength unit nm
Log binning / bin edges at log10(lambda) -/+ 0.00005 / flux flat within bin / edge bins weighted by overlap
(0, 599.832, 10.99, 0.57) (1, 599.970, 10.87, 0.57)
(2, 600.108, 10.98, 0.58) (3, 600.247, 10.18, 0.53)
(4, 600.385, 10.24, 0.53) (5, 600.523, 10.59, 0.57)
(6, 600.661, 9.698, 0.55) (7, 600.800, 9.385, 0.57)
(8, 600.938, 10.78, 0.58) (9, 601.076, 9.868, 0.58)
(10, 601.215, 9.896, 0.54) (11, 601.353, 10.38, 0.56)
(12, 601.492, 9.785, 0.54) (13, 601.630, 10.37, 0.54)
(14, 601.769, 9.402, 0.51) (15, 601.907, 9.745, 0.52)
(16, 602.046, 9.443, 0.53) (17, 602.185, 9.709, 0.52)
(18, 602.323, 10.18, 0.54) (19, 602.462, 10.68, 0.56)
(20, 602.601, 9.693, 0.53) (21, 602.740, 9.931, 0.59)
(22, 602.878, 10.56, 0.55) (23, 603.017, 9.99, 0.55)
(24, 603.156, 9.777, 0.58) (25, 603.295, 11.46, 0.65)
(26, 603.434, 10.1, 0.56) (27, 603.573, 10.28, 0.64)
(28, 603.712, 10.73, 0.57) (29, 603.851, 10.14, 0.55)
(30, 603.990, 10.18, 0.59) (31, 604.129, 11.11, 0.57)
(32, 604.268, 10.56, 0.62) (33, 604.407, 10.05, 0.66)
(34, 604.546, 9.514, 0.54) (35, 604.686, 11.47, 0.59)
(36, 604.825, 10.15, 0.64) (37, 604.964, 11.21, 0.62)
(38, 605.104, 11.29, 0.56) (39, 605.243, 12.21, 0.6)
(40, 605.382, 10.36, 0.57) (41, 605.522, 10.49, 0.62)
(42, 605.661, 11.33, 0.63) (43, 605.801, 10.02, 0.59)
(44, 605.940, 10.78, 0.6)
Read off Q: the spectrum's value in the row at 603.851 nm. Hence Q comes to 10.14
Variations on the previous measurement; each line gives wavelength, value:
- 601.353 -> 10.38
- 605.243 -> 12.21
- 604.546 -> 9.514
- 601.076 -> 9.868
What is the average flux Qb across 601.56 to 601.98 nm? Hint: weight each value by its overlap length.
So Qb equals 9.84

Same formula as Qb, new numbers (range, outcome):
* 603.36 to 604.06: 10.3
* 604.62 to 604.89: 10.8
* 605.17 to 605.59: 11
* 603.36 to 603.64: 10.2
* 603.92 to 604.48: 10.5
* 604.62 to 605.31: 11.3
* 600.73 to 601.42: 10.1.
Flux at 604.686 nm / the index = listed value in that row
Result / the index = 11.47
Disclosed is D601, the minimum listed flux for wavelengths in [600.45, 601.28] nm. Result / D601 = 9.385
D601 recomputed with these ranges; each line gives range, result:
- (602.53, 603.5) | 9.693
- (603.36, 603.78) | 10.1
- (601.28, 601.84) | 9.402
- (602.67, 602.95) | 9.931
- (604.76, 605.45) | 10.15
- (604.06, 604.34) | 10.56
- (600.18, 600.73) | 9.698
